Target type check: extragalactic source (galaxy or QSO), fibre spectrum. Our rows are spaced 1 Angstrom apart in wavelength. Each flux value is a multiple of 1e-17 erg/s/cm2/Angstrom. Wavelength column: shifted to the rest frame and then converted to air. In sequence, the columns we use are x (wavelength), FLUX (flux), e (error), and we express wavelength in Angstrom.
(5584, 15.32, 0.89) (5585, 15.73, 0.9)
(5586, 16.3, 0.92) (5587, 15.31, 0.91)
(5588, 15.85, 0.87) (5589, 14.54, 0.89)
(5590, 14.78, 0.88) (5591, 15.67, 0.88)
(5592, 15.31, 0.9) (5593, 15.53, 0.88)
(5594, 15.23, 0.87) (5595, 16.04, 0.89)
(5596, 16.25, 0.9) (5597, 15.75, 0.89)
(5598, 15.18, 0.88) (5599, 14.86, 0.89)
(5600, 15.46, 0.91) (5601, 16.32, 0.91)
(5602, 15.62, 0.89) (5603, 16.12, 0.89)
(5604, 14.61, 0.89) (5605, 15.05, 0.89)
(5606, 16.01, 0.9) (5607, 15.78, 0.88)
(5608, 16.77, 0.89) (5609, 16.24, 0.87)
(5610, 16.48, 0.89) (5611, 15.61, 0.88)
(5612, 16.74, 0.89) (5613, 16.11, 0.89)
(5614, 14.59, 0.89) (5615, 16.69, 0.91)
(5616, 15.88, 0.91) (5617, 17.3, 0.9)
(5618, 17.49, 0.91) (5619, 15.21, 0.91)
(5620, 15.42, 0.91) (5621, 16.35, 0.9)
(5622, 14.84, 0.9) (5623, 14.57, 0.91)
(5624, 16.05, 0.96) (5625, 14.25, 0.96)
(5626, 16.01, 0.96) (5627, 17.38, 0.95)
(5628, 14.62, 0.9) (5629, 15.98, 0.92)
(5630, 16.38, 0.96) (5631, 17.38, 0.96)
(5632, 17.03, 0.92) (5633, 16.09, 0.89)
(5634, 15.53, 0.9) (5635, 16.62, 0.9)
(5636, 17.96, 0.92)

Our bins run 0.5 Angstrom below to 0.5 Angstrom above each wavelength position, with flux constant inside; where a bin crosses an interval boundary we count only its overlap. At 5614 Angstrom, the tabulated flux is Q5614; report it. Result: 14.59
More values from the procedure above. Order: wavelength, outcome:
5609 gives 16.24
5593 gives 15.53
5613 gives 16.11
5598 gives 15.18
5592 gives 15.31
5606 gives 16.01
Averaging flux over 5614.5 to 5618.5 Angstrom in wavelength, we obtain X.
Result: 16.8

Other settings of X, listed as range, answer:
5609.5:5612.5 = 16.3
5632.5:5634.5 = 15.8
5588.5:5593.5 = 15.2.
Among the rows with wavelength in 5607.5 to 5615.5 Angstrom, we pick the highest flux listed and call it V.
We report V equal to 16.77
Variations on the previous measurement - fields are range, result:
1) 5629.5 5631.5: 17.38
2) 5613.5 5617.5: 17.3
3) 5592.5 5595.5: 16.04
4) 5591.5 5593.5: 15.53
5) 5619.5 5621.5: 16.35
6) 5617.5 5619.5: 17.49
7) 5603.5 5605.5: 15.05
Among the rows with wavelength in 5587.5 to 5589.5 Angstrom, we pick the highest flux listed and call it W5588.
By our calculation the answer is 15.85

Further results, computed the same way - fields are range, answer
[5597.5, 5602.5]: 16.32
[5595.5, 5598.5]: 16.25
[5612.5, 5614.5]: 16.11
